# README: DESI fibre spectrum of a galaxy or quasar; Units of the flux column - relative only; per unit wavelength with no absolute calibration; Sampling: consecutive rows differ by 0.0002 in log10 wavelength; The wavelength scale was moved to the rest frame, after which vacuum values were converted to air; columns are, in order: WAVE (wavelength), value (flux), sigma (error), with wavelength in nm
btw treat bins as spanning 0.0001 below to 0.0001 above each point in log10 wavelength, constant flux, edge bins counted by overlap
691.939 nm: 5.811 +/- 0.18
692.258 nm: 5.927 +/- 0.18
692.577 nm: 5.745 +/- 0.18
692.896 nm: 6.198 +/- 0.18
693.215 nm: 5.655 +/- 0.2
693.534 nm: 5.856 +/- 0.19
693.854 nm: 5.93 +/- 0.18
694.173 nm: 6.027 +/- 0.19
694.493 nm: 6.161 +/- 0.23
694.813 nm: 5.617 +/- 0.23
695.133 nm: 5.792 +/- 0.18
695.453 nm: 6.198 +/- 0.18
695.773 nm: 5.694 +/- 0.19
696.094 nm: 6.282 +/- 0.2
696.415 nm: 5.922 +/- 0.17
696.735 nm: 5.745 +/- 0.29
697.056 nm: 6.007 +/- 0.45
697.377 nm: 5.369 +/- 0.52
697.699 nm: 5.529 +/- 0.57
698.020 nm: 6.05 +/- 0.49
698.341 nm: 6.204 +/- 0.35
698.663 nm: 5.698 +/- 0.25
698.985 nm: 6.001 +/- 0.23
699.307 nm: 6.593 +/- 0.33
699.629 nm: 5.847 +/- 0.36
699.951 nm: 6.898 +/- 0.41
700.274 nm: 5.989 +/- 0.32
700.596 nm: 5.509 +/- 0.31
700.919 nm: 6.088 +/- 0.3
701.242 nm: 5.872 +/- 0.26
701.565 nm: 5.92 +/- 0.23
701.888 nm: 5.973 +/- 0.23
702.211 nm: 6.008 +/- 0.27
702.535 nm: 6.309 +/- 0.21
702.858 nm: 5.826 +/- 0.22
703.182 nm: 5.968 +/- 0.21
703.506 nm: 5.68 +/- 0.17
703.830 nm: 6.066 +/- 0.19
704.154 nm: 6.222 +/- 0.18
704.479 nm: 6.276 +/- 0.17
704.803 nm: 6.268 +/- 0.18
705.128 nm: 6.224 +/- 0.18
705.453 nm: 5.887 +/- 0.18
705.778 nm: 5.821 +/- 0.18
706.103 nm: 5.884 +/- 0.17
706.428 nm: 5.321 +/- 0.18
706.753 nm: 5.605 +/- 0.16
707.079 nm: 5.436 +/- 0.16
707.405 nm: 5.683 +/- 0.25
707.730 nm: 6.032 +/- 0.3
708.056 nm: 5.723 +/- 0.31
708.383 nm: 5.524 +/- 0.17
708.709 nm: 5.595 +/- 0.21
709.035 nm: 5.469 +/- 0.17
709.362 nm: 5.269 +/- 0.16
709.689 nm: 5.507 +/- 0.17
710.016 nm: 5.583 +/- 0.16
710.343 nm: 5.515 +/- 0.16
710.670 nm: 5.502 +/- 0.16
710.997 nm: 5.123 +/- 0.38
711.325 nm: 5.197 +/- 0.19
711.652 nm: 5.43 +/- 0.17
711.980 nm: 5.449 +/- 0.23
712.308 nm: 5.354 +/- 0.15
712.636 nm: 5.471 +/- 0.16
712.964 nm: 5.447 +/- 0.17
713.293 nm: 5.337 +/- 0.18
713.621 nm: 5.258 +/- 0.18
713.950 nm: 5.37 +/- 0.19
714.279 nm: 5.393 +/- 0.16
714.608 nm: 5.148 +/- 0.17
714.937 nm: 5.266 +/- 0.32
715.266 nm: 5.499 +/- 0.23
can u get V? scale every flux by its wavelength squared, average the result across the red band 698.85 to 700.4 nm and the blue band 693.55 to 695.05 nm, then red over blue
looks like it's 1.08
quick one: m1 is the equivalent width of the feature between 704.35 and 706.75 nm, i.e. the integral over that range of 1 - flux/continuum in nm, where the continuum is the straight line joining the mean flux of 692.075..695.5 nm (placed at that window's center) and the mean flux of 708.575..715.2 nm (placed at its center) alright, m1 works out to -0.15 nm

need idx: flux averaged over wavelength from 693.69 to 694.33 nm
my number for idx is 5.98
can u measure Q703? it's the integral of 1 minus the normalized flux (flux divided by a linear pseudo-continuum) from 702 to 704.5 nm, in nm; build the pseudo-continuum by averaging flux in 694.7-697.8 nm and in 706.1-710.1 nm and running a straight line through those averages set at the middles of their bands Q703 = -0.156 nm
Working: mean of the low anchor 5.82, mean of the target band 6.03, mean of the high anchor 5.57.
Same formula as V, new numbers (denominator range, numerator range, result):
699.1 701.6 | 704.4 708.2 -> 0.97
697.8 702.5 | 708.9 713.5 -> 0.92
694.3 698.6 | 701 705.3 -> 1.05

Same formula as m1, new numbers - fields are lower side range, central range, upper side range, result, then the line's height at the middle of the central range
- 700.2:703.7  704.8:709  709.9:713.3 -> -0.06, 5.66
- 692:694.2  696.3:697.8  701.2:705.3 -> 0.06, 5.96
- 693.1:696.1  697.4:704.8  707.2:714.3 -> -0.37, 5.73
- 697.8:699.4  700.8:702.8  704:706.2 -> 0.02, 6.08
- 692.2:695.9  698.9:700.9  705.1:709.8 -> -0.12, 5.79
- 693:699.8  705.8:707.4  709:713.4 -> -0.01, 5.56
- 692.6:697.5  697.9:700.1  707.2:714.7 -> -0.15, 5.79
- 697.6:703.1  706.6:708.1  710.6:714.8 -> -0.02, 5.64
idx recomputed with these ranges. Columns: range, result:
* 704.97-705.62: 6.05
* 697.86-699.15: 5.99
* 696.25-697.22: 5.89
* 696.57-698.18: 5.74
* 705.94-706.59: 5.61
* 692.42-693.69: 5.87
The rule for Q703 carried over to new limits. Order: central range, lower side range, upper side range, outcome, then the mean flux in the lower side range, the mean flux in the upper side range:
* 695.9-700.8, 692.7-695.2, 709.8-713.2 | -0.16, 5.91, 5.41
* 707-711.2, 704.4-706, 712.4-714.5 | 0.15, 6.08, 5.37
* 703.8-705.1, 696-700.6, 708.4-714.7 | -0.12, 5.99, 5.4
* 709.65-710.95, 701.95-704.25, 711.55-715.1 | 0.01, 6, 5.36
